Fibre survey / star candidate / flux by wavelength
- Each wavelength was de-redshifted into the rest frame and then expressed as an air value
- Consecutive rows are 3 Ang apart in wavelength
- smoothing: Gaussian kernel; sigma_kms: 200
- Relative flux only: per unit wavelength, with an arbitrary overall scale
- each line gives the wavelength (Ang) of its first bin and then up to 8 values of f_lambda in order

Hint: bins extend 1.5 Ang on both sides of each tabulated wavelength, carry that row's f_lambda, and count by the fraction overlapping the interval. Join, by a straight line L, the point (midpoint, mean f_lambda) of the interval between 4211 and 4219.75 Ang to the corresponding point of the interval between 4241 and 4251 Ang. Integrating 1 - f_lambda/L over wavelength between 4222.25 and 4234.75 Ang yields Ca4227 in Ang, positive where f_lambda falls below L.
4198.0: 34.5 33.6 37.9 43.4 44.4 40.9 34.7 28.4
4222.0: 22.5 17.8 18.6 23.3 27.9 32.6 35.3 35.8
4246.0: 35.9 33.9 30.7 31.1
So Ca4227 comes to 4.9 Ang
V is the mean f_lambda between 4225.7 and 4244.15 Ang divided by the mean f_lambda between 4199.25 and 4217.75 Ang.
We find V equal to 0.7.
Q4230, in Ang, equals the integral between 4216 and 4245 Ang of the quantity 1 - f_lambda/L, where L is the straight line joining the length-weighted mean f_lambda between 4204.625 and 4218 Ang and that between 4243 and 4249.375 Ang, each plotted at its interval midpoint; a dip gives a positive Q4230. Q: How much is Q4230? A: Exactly 7.6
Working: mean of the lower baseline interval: 40.2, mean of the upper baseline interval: 35.3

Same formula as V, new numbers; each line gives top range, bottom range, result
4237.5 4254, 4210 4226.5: 1.13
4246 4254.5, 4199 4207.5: 0.88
